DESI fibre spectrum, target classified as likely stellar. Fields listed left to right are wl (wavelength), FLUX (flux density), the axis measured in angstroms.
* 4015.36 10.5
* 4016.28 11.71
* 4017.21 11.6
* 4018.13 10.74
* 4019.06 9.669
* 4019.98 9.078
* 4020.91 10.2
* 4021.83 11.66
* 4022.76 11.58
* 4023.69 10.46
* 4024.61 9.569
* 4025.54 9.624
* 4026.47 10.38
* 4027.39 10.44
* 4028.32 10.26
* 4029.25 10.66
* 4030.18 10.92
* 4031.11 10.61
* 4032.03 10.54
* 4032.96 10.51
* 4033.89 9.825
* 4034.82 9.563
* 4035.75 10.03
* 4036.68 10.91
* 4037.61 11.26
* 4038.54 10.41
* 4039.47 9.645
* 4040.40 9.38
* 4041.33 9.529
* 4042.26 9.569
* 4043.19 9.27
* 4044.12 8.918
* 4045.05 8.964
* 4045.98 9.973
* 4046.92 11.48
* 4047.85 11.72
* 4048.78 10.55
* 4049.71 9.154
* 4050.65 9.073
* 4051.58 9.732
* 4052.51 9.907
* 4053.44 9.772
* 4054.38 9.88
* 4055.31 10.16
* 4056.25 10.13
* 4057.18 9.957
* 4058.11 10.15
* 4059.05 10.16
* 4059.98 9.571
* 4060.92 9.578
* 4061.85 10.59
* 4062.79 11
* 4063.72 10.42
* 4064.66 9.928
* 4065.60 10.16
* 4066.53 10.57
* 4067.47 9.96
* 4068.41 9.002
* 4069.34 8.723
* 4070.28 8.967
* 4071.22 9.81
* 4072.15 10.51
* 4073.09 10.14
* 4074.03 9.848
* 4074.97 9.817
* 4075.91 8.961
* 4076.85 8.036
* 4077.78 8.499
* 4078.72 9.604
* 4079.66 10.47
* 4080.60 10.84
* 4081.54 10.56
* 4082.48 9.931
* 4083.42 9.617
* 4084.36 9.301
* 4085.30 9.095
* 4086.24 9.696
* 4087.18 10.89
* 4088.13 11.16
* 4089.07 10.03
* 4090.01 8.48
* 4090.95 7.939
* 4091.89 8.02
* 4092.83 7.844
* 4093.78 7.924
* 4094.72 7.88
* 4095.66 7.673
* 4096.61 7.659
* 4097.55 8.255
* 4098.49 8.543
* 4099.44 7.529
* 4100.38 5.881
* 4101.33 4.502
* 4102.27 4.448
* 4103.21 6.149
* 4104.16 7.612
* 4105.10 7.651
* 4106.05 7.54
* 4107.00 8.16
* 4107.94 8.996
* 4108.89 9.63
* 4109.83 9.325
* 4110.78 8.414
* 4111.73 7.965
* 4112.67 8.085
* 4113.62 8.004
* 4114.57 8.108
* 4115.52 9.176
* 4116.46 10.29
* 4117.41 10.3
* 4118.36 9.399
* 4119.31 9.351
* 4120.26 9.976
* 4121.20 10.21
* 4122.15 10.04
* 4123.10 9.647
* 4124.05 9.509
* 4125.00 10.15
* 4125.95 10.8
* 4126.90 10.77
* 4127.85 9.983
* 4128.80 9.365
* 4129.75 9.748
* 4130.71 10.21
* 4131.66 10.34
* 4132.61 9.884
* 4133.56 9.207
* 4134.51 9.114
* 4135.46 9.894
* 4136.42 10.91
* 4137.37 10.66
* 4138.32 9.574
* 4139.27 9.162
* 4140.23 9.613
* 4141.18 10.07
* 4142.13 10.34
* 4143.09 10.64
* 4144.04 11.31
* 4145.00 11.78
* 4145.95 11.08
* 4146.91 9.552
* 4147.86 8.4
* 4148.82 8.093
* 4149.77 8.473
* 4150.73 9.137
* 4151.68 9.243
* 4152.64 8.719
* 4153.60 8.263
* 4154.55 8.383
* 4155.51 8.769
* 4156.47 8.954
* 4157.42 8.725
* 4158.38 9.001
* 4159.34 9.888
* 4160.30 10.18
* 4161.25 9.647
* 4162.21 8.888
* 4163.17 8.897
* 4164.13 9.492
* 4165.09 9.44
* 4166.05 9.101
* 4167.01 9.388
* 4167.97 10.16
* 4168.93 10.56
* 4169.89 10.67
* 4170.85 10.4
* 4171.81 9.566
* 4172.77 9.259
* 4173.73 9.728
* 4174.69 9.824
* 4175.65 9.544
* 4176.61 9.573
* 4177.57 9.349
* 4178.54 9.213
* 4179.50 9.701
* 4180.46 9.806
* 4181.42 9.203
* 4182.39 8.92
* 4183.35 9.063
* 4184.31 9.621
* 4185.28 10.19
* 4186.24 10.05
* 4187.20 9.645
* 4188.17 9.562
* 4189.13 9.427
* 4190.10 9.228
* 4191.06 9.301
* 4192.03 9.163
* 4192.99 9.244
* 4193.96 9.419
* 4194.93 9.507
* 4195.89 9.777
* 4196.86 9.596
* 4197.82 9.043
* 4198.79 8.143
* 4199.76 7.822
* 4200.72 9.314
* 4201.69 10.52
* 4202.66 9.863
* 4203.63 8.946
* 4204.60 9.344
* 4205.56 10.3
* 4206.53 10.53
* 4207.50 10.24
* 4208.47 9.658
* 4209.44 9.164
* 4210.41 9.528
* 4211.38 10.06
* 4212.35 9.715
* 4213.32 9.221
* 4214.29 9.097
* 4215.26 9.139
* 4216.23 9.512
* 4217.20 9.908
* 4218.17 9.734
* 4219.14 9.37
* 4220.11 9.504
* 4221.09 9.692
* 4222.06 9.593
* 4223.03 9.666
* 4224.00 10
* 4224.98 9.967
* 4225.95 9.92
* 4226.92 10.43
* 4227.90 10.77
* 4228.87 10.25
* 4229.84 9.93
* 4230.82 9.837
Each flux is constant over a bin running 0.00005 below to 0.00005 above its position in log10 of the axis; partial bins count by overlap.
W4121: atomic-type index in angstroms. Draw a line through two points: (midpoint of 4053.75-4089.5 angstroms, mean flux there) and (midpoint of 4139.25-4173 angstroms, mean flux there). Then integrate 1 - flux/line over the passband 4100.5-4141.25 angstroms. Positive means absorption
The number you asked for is 2.52 angstroms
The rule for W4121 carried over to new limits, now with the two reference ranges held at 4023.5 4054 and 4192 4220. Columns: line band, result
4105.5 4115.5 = 1.4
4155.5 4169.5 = 0.3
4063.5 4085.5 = 0.6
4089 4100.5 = 2.2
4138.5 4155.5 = 0.3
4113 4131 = 0.1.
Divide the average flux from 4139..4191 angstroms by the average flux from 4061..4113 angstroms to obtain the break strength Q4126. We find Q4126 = 1.07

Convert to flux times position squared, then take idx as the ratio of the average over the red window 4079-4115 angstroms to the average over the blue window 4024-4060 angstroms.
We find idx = 0.86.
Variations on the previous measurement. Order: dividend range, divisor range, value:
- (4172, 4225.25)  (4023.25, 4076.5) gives 1.02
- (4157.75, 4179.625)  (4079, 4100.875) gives 1.12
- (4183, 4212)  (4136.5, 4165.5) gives 1.02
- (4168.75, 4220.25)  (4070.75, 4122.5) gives 1.14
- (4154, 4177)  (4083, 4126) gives 1.14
